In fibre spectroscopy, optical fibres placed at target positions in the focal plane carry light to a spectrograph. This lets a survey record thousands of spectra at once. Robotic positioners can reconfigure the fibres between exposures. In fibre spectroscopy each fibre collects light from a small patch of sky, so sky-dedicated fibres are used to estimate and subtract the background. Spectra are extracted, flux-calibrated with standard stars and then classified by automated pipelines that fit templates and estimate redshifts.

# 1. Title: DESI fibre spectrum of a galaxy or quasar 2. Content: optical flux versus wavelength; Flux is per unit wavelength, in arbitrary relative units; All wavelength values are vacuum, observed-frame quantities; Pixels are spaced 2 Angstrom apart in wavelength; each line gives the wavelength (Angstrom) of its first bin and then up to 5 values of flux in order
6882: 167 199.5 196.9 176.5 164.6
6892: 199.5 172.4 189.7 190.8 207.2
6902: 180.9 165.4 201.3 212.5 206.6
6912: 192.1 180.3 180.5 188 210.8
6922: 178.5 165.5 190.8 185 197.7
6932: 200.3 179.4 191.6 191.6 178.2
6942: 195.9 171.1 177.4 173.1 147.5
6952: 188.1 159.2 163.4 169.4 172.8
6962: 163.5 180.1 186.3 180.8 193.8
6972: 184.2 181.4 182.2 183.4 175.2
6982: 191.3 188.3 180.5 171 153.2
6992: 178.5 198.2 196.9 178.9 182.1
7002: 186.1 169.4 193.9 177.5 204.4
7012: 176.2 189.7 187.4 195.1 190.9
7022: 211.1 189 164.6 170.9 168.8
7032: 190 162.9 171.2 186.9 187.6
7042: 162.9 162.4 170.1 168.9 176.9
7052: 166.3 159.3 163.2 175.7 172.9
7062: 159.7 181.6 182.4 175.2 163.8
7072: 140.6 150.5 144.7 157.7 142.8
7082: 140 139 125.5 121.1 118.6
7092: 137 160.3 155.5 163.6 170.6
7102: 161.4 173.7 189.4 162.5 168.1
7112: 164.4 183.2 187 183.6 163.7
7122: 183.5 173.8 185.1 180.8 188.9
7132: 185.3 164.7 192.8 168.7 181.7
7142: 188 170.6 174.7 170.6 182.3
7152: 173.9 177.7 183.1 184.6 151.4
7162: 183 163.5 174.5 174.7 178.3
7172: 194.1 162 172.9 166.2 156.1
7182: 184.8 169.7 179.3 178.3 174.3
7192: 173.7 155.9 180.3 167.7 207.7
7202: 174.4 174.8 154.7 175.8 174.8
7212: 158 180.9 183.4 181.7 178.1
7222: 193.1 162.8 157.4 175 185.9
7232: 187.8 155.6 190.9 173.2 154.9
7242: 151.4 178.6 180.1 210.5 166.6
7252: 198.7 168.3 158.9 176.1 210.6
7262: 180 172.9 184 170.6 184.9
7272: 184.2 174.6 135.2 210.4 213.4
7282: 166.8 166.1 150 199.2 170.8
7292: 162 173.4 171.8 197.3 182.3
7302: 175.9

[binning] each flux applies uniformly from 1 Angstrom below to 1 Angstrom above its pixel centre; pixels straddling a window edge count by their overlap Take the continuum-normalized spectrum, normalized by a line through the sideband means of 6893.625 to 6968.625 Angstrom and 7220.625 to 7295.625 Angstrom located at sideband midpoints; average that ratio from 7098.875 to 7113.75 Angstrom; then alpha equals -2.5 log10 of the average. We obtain 0.06 mag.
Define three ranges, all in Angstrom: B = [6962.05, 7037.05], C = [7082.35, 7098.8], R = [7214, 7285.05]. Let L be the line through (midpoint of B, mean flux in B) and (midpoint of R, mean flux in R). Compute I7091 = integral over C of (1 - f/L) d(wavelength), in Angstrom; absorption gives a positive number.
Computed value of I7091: 3.74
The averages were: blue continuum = 183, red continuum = 178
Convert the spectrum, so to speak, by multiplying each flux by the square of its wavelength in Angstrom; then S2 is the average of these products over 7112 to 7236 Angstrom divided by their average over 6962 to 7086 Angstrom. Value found 1.1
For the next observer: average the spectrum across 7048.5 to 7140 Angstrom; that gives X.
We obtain 165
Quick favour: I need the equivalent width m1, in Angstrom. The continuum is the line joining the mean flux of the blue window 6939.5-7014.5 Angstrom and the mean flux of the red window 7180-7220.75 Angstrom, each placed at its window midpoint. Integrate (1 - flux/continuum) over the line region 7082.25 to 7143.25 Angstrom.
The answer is 3.3 Angstrom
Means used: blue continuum 179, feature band 167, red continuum 175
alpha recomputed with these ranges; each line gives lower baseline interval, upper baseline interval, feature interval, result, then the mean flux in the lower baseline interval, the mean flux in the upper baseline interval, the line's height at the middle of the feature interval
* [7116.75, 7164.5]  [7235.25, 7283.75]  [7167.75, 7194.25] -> 0.029 mag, 178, 179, 178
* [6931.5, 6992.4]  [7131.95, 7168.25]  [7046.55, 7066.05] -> 0.044 mag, 178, 176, 177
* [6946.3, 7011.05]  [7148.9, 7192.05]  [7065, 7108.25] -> 0.153 mag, 179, 174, 177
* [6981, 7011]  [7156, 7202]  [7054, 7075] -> 0.087 mag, 183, 174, 180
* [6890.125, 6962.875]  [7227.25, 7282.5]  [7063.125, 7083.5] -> 0.155 mag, 184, 179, 181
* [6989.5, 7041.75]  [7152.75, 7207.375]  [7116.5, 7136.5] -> -0.019 mag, 183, 174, 177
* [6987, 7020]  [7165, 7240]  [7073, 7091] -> 0.292 mag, 184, 175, 180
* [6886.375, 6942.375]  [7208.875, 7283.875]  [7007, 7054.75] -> 0.034 mag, 188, 177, 185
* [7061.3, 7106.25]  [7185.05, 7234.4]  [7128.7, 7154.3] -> -0.095 mag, 154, 175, 164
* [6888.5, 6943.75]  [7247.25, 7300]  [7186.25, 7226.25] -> 0.037 mag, 188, 179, 181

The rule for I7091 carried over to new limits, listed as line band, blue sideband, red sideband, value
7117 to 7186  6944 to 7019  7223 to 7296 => 0.5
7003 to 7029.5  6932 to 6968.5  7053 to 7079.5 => -2.6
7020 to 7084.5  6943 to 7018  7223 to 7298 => 3.9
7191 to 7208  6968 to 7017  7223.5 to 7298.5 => 0.4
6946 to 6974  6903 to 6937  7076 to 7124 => 1.3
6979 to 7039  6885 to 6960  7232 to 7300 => -0.1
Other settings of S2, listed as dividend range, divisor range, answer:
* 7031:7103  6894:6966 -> 0.91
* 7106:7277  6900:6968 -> 1.03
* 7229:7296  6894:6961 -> 1.06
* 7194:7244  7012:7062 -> 1.04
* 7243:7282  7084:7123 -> 1.18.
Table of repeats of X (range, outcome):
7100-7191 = 176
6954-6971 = 175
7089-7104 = 154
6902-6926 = 189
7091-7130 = 171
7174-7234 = 174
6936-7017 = 180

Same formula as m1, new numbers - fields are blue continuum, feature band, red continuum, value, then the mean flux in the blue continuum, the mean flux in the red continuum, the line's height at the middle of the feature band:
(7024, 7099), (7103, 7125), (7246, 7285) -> -1.28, 161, 181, 166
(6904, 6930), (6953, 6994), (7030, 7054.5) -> 1.05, 190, 172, 182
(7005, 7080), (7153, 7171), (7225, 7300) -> 0.11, 174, 177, 176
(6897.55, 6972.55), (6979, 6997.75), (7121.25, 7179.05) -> 0.07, 184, 177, 182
